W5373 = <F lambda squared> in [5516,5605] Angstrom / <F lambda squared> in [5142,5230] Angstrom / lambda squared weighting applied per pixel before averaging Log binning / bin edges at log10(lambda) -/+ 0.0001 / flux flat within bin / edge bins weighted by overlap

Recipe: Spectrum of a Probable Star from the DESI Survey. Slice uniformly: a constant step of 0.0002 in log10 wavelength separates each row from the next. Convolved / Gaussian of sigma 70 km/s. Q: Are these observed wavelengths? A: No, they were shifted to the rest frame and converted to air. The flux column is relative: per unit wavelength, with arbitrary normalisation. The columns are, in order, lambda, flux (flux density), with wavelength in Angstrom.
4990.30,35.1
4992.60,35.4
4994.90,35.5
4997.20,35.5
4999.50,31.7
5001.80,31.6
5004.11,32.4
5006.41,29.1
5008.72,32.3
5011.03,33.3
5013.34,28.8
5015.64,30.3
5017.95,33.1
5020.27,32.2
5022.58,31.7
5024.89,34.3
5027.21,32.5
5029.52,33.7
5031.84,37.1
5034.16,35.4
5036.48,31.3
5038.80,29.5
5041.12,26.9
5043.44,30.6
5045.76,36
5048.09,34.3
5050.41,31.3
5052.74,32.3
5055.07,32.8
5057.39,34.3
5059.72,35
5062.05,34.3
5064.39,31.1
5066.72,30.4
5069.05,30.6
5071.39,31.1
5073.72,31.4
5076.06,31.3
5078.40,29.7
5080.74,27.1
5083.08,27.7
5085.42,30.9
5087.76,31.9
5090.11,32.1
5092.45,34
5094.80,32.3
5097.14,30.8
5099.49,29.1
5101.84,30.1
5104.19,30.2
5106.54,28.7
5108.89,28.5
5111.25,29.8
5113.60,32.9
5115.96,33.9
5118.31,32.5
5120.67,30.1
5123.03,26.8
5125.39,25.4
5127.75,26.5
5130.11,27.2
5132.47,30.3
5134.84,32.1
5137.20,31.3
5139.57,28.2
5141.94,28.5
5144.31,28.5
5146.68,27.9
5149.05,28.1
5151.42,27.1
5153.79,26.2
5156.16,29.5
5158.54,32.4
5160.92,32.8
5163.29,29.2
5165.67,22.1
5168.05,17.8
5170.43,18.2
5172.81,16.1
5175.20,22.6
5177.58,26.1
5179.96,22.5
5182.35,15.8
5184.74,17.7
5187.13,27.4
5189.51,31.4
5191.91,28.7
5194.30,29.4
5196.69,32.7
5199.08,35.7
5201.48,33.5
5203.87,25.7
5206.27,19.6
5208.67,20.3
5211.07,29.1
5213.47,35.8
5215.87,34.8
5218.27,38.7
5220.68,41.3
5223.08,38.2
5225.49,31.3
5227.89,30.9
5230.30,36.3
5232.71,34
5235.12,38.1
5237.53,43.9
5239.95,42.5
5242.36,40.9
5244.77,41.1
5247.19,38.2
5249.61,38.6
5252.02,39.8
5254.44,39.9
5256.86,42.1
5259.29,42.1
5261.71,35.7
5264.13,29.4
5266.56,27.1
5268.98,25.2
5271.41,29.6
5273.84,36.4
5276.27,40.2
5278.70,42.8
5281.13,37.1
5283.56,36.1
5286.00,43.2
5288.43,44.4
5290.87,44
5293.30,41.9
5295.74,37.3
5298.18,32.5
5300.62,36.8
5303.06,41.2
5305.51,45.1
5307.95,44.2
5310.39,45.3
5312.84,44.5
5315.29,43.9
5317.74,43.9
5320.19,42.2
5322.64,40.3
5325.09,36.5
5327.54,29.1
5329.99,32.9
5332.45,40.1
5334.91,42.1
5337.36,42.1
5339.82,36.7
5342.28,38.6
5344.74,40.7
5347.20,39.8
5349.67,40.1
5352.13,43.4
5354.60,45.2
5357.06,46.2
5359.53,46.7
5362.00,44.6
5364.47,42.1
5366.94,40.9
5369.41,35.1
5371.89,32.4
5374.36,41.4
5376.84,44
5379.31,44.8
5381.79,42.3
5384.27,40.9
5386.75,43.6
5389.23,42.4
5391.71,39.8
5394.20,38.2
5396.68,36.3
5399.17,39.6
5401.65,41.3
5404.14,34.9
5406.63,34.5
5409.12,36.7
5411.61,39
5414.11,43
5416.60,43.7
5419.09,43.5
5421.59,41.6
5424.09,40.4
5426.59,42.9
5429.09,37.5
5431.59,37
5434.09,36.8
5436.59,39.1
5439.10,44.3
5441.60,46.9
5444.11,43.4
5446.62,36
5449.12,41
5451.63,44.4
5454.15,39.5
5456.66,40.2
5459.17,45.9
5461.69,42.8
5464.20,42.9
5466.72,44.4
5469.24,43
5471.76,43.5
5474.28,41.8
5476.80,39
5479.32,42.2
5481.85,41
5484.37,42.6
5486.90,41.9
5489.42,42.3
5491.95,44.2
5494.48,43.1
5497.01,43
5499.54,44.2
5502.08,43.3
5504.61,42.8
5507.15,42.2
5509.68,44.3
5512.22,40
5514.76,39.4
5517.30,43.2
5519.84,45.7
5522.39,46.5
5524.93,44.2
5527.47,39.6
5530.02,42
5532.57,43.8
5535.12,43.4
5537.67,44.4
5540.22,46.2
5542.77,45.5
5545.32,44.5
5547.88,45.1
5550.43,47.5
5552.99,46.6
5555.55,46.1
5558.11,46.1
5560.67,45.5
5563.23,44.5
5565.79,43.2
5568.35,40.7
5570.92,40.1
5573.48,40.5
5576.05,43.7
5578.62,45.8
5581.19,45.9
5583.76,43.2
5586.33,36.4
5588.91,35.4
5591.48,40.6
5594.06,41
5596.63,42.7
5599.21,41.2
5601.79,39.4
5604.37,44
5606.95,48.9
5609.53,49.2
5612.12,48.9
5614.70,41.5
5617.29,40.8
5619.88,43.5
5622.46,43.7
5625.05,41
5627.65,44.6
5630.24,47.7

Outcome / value 1.8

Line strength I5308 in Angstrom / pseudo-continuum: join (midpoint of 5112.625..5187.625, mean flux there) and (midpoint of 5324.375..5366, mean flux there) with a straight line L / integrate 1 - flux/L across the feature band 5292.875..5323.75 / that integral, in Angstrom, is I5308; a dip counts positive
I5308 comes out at -2.9 Angstrom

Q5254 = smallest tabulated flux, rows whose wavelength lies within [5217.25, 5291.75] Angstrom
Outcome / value 25.2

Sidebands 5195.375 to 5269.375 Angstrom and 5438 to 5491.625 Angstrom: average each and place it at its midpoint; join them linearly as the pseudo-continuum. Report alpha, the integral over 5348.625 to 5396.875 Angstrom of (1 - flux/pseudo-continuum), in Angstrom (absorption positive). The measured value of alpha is -2.7 Angstrom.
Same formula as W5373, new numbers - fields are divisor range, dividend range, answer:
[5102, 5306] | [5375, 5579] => 1.45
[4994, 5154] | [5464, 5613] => 1.66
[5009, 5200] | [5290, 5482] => 1.54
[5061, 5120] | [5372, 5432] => 1.47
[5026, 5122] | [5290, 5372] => 1.42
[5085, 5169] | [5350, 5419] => 1.54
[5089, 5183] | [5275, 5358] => 1.56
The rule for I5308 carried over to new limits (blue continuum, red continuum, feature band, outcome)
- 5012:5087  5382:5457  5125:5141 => 2.3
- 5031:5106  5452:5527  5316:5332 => 0.2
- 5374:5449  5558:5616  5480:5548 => -2.1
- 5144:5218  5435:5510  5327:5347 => -1.7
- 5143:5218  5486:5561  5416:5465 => -2.1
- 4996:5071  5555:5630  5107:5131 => 3.3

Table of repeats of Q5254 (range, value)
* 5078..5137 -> 25.4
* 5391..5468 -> 34.5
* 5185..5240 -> 19.6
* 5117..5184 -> 15.8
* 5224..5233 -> 30.9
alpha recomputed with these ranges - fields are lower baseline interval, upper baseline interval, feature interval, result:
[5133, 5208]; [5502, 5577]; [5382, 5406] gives -1.8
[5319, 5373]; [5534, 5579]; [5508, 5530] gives 0.4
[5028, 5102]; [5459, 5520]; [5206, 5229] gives 2.1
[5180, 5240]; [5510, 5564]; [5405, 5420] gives -0.2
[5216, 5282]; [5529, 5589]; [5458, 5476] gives -0.7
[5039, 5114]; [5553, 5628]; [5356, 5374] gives -1.5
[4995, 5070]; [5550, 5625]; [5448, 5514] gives -2.1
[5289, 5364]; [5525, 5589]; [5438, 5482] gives 0.1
